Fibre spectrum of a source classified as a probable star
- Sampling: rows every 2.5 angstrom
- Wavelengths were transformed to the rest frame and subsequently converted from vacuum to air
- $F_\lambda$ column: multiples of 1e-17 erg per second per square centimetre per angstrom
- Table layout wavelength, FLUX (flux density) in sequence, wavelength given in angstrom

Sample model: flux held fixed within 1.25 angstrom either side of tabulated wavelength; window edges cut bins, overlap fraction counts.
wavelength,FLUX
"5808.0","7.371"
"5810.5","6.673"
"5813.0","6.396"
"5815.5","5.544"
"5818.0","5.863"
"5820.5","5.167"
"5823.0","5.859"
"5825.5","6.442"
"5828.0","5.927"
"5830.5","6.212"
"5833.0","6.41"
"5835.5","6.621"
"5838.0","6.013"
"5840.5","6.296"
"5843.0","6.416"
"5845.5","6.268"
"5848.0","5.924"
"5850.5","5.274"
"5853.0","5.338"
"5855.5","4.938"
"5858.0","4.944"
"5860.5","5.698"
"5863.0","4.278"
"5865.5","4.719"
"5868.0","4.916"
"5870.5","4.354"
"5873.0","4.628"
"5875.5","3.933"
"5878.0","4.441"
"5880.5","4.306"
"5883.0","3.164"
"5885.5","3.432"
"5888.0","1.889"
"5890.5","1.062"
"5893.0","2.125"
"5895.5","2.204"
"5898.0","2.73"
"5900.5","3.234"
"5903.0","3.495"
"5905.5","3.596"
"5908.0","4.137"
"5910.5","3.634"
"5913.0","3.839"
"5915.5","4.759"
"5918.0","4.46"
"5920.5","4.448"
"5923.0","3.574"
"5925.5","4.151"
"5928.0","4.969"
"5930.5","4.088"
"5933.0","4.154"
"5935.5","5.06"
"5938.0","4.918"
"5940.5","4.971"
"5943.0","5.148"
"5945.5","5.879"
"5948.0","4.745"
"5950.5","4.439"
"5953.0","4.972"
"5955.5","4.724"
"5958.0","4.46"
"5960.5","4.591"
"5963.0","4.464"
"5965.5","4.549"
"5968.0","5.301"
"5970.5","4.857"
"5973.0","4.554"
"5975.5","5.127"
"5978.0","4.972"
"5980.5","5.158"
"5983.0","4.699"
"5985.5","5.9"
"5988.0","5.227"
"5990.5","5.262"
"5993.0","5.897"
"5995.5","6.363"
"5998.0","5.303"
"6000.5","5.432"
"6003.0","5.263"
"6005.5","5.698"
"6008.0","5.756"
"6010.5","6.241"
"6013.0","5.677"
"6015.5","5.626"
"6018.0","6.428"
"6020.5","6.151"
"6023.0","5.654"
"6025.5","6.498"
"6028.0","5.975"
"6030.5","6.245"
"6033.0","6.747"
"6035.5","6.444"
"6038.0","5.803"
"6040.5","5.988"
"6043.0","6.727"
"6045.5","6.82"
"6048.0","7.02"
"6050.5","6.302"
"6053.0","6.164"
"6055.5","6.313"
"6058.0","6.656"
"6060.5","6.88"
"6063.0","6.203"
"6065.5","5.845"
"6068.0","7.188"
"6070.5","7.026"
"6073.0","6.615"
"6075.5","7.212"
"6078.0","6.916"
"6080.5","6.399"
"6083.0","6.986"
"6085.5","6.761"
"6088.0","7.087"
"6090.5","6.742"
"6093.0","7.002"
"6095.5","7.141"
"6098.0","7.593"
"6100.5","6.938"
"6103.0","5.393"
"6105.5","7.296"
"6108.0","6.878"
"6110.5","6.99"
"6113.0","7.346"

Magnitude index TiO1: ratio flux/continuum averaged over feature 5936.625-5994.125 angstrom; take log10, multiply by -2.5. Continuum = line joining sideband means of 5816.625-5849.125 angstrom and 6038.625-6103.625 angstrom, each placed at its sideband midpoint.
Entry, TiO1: 0.28 mag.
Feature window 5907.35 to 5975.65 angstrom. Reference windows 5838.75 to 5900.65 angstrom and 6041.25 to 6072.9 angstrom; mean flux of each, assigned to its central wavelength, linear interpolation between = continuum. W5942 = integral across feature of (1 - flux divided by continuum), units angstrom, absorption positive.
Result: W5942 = 7.55 angstrom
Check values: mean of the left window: 4.29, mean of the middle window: 4.6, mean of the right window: 6.59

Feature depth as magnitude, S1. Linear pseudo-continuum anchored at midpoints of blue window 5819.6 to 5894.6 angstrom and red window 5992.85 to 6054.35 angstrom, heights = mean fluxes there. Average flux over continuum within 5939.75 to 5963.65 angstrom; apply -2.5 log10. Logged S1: 0.151 mag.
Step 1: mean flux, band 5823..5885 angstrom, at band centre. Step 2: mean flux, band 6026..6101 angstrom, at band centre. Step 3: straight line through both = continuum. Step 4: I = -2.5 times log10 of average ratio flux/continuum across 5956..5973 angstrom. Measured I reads 0.269 mag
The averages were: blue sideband 5.3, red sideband 6.65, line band 4.69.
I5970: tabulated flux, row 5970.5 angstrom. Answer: 4.857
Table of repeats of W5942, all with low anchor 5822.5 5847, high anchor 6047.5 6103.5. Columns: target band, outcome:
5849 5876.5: 6.4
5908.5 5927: 6.6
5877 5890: 6.3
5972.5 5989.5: 3.7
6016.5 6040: 1.5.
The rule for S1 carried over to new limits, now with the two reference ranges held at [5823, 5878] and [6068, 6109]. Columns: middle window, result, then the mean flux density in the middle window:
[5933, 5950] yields 0.198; 5.02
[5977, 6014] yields 0.149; 5.53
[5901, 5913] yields 0.492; 3.7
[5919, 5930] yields 0.354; 4.28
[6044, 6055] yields 0.015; 6.56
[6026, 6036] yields 0.032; 6.36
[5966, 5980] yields 0.245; 4.95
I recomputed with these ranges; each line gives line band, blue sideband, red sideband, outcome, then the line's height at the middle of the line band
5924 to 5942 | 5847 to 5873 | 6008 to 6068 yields 0.20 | 5.53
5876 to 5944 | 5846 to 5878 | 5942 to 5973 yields 0.28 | 4.88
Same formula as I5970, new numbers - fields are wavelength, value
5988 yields 5.227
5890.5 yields 1.062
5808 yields 7.371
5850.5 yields 5.274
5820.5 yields 5.167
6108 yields 6.878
